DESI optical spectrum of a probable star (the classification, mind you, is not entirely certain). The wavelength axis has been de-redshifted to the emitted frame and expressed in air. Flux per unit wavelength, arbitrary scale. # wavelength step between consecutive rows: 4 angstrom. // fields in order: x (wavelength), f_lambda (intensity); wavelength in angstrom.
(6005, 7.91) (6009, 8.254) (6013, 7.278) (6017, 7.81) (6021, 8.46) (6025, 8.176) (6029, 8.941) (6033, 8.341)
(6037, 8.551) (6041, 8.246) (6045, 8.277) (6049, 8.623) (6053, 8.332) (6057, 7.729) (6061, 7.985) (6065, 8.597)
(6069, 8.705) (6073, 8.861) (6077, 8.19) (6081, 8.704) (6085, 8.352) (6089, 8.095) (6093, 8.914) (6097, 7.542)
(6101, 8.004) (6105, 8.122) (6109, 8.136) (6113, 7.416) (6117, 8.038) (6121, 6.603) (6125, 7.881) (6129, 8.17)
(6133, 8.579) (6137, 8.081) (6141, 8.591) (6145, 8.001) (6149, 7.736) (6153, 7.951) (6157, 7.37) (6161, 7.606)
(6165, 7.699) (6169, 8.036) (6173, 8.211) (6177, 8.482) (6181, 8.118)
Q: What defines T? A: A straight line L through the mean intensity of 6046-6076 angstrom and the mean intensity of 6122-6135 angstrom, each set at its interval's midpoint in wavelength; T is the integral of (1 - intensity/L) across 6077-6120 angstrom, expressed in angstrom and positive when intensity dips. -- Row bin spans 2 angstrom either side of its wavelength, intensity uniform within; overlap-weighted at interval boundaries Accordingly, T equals 0.65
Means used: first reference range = 8.39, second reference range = 8.09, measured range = 8.1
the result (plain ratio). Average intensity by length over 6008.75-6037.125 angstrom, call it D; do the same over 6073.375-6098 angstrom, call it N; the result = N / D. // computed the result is 1.02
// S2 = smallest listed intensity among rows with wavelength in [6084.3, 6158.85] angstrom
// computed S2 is 6.603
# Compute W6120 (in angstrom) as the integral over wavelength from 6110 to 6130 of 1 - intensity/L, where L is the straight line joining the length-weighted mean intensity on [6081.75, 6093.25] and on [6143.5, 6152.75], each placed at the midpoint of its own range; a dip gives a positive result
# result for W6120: 1.2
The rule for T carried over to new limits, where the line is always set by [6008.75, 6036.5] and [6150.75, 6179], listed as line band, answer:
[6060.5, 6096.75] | -1.7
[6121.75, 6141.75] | -0.4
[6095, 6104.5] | 0.2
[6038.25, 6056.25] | -0.4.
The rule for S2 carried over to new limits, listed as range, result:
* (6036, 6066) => 7.729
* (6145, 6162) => 7.37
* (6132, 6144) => 8.081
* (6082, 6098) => 7.542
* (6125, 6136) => 7.881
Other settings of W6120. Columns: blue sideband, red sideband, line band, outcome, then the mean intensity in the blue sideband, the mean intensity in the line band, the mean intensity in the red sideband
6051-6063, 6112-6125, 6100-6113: -0.8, 8.02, 7.99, 7.43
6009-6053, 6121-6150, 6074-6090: -0.4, 8.27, 8.38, 8.06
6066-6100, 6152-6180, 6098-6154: 1.4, 8.41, 7.94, 7.91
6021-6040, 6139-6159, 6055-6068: 0.3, 8.48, 8.15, 7.93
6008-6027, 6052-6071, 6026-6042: -0.8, 7.98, 8.52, 8.27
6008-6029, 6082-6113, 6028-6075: -1.9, 8.07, 8.42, 8.14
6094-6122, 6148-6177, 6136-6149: -0.6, 7.78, 8.16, 7.85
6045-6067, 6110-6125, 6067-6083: -1.2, 8.26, 8.62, 7.48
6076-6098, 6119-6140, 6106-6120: 0.5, 8.34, 7.79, 7.9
